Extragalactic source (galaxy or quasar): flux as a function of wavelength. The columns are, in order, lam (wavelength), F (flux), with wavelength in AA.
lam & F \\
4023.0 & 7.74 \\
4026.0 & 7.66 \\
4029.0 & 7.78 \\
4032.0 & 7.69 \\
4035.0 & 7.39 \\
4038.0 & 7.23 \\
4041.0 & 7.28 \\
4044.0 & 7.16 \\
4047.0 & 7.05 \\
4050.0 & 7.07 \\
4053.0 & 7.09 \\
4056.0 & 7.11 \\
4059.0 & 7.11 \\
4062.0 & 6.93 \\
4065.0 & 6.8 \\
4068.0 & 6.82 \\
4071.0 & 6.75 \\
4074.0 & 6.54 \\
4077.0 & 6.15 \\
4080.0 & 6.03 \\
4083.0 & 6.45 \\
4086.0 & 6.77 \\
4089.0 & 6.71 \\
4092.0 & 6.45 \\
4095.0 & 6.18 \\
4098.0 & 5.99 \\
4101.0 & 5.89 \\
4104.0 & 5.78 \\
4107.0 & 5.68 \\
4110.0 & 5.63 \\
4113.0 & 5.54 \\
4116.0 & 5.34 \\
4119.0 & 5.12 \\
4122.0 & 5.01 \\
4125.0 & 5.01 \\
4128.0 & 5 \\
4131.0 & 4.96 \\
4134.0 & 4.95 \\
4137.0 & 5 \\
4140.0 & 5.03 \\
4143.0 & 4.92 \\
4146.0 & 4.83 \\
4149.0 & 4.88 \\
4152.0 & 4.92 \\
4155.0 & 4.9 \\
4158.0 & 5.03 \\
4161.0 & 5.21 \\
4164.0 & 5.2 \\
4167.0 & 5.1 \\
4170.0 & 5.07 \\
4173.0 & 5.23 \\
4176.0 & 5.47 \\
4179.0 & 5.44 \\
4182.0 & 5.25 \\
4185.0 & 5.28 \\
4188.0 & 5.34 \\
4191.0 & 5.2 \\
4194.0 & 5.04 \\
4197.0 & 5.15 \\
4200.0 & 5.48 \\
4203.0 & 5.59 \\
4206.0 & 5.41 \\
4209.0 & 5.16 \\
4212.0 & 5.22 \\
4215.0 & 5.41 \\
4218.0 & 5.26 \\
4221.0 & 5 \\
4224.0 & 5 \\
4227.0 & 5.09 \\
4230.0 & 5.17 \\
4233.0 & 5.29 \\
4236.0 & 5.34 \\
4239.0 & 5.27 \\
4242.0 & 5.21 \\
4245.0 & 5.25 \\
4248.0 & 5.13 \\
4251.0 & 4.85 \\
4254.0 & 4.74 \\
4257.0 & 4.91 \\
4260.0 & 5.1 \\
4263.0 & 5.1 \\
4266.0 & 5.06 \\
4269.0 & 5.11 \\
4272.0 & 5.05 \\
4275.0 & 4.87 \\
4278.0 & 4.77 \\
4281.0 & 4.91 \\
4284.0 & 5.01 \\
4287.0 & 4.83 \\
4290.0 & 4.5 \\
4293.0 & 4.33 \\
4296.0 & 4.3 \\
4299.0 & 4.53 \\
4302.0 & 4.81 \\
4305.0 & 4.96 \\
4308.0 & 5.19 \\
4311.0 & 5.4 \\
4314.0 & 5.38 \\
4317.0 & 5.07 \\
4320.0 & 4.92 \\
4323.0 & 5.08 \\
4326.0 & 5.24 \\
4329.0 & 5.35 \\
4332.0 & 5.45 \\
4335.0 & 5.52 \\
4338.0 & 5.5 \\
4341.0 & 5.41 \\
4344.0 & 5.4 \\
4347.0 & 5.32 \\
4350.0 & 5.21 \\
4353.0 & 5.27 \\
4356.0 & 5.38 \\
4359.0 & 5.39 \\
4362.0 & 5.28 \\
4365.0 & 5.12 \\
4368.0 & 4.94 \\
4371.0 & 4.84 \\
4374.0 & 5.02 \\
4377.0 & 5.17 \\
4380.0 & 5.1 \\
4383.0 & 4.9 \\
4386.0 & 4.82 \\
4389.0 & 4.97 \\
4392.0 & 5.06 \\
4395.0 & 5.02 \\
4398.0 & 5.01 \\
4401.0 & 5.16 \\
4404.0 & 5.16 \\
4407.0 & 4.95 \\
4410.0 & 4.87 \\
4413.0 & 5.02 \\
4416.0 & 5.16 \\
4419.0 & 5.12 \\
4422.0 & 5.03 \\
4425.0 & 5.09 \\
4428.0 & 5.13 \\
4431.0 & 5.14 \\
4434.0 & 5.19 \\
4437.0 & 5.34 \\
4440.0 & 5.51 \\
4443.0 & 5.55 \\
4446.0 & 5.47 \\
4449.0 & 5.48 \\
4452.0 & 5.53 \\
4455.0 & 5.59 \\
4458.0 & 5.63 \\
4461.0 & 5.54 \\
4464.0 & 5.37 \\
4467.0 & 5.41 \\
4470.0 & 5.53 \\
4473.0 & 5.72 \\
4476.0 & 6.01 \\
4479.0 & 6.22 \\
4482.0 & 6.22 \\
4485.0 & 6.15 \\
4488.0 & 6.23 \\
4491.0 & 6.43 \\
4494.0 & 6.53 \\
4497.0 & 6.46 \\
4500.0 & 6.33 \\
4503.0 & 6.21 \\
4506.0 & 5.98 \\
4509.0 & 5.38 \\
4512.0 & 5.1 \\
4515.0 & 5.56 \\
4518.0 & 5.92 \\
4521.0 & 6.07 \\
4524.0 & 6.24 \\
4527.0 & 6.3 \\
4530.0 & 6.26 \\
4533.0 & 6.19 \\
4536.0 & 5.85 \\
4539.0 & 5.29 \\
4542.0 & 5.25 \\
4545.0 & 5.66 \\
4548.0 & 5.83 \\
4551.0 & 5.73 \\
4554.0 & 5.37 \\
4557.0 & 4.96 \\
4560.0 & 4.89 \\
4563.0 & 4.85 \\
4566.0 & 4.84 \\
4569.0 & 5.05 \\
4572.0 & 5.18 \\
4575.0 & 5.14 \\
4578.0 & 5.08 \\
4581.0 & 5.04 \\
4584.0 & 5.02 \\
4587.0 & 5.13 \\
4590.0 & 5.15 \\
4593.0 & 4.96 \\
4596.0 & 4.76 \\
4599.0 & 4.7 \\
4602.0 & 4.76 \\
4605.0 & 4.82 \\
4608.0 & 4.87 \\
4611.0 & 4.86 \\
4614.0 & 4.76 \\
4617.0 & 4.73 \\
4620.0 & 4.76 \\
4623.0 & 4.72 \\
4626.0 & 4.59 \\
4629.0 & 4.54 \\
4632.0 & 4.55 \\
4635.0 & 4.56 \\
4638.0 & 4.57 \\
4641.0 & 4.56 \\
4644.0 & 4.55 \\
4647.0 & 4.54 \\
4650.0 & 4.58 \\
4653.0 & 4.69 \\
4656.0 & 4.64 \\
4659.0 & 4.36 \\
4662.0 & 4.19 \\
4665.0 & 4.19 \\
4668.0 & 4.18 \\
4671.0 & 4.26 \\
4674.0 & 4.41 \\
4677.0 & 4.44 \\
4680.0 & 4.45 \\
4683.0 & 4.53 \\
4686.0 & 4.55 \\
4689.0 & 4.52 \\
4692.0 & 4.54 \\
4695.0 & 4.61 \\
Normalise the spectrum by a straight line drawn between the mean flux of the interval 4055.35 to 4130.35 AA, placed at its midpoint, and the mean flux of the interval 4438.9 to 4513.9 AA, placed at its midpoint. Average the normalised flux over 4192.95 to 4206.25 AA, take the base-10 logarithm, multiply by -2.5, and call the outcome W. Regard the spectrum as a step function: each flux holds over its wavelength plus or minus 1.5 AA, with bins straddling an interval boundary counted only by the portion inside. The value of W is 0.13 mag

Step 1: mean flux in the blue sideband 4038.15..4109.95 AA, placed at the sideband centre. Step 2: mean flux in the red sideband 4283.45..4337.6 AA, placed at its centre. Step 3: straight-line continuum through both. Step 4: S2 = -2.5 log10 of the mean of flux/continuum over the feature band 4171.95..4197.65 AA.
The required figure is 0.11 mag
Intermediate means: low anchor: 6.59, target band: 5.27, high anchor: 5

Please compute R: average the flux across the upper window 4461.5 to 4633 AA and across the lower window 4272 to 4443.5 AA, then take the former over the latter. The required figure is 1.1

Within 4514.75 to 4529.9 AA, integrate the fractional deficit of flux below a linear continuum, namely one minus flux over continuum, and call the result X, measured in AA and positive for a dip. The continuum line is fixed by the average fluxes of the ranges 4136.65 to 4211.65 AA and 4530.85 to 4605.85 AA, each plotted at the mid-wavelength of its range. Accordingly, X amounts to -2.6 AA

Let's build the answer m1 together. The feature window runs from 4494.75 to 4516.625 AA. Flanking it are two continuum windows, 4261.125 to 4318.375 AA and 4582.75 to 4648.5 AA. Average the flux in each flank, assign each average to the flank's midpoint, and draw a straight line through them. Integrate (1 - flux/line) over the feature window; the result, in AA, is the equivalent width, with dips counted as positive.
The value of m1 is -4.9 AA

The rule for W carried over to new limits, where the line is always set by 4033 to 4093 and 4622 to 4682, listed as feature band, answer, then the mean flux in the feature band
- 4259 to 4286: 0.20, 4.99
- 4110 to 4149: 0.28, 5.07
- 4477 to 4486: -0.20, 6.19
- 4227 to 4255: 0.19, 5.14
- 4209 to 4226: 0.20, 5.17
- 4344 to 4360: 0.07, 5.32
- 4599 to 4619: -0.03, 4.79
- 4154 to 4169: 0.26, 5.09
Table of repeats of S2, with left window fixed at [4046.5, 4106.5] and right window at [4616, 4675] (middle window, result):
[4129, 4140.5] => 0.26 mag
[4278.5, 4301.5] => 0.24 mag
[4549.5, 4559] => -0.11 mag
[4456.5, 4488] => -0.13 mag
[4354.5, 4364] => 0.04 mag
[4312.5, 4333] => 0.09 mag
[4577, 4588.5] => -0.07 mag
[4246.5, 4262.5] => 0.19 mag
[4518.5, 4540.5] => -0.22 mag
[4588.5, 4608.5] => -0.04 mag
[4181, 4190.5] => 0.17 mag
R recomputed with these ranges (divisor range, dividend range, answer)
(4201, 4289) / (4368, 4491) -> 1.05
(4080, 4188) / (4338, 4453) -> 0.96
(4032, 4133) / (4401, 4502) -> 0.88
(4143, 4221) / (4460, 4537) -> 1.15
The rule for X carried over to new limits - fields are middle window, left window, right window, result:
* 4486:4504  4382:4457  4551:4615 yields -4.52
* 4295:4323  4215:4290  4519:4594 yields 0.82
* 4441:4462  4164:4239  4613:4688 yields -3.04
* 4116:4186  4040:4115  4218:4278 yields 9.51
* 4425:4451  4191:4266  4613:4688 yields -2.65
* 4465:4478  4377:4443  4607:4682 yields -1.91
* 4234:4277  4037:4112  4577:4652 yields 6.47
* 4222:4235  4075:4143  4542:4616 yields 0.86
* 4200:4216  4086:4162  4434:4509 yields 0.37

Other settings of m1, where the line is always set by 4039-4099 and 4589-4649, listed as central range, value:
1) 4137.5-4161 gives 5.43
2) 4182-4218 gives 5.51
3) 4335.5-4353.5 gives 1.12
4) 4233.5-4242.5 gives 1.22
